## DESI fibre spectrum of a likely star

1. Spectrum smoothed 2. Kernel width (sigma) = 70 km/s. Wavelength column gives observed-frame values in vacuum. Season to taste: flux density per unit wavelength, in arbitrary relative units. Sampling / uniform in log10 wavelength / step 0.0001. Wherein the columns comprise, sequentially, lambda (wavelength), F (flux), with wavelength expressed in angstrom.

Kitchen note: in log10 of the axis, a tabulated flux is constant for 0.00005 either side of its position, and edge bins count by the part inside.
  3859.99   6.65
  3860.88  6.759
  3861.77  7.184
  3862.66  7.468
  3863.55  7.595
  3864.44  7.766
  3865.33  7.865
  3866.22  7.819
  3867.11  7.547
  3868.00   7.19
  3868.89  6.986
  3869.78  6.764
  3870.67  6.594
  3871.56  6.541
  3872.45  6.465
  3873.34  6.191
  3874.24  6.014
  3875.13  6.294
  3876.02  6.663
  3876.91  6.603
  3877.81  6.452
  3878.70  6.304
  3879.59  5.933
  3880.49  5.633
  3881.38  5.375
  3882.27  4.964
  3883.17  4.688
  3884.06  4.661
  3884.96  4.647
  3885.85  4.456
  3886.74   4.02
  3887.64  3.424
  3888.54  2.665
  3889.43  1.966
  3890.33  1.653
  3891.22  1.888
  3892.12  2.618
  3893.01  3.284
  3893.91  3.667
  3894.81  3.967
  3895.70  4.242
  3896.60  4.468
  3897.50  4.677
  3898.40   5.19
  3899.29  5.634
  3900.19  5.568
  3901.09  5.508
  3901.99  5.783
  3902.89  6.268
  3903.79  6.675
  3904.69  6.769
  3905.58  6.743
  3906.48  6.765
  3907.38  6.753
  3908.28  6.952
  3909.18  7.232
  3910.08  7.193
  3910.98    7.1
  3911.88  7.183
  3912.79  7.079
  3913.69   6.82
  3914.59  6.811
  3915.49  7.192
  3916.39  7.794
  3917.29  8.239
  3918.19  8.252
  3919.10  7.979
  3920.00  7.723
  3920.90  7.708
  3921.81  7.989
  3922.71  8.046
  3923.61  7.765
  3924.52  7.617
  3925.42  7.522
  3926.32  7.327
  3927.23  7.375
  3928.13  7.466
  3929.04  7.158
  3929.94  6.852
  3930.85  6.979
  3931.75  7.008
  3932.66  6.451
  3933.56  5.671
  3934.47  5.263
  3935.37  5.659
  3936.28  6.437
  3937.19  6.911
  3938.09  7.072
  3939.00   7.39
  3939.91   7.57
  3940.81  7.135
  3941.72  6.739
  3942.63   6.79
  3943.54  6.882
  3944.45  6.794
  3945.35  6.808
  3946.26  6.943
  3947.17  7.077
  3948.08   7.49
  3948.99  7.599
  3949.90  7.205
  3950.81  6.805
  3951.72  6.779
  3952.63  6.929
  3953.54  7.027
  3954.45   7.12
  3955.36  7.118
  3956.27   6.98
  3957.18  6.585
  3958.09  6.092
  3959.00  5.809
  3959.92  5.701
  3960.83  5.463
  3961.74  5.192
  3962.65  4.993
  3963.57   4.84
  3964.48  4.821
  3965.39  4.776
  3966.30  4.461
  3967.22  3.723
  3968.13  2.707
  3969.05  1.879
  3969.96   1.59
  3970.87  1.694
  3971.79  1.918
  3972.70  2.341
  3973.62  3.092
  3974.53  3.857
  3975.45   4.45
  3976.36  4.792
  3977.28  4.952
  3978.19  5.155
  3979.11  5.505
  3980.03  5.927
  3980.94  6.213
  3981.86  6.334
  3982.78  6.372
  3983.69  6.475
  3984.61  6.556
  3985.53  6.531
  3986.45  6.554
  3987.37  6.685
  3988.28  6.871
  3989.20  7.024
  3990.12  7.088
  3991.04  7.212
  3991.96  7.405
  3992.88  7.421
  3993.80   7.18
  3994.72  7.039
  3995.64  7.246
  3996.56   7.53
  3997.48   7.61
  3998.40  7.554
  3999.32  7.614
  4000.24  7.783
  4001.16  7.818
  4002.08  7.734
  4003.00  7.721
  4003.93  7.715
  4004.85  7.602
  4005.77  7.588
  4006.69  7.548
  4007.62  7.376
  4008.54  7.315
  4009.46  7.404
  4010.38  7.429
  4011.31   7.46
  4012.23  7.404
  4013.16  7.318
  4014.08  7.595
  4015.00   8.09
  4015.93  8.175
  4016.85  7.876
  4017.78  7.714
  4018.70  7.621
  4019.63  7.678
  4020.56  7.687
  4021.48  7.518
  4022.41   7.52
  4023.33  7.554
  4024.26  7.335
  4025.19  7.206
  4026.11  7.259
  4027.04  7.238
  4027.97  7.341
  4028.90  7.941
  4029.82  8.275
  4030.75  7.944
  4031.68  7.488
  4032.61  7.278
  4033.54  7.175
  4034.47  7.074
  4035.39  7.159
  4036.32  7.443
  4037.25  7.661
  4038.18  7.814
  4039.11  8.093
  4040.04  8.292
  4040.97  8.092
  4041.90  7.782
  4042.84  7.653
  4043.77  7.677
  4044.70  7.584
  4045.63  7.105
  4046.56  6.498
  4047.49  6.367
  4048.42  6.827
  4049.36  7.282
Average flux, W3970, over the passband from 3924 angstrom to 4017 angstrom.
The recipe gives 6.41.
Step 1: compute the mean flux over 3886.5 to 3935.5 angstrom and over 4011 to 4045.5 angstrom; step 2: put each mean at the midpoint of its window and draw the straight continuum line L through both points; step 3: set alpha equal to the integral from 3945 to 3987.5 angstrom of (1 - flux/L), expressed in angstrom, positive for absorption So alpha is 8.5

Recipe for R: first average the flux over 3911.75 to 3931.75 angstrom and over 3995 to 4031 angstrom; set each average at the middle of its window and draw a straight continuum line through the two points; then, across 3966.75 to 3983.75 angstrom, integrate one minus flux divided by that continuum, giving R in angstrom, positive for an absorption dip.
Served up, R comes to 7.8 angstrom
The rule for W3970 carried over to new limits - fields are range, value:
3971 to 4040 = 6.94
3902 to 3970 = 6.6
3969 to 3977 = 2.94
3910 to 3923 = 7.54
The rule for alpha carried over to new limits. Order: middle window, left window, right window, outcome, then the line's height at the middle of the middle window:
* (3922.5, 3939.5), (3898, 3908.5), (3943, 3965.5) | -1.64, 6.32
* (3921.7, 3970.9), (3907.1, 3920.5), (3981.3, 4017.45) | 7.14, 7.34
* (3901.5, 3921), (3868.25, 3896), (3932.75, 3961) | -4.75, 5.72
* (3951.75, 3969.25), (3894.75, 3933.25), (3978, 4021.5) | 3.90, 7.04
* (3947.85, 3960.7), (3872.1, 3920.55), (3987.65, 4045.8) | -0.39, 6.56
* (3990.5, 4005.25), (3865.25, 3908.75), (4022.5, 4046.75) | -1.04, 7.02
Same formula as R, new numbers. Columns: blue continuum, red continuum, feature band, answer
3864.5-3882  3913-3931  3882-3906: 8.82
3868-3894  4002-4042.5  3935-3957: -2.75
